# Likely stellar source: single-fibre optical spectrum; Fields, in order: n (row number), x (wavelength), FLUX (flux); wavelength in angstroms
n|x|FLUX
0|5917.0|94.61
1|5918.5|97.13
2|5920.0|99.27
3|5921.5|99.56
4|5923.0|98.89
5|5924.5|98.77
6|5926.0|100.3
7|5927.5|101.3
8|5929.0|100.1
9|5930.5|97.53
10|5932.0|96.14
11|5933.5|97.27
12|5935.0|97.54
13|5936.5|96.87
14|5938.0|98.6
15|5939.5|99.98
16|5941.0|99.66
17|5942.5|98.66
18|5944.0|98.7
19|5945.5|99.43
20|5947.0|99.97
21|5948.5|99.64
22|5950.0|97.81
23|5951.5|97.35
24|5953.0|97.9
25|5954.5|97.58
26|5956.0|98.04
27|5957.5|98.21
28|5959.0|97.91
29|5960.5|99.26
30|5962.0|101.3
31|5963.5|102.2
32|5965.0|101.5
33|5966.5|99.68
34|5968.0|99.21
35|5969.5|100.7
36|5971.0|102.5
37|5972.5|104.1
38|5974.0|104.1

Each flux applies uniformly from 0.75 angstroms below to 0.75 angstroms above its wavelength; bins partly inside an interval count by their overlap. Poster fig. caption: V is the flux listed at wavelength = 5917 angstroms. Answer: 94.61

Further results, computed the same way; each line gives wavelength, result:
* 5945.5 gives 99.43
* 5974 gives 104.1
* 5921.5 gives 99.56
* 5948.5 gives 99.64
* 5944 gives 98.7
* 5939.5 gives 99.98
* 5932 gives 96.14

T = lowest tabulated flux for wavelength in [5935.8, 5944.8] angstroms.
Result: 96.87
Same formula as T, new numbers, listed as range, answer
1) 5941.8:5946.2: 98.66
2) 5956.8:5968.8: 97.91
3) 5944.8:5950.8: 97.81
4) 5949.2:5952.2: 97.35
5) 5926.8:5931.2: 97.53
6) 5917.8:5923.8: 97.13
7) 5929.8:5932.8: 96.14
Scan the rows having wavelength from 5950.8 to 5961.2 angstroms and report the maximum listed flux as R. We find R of 99.26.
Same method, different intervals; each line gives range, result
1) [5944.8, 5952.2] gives 99.97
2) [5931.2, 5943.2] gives 99.98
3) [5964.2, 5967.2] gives 101.5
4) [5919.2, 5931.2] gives 101.3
